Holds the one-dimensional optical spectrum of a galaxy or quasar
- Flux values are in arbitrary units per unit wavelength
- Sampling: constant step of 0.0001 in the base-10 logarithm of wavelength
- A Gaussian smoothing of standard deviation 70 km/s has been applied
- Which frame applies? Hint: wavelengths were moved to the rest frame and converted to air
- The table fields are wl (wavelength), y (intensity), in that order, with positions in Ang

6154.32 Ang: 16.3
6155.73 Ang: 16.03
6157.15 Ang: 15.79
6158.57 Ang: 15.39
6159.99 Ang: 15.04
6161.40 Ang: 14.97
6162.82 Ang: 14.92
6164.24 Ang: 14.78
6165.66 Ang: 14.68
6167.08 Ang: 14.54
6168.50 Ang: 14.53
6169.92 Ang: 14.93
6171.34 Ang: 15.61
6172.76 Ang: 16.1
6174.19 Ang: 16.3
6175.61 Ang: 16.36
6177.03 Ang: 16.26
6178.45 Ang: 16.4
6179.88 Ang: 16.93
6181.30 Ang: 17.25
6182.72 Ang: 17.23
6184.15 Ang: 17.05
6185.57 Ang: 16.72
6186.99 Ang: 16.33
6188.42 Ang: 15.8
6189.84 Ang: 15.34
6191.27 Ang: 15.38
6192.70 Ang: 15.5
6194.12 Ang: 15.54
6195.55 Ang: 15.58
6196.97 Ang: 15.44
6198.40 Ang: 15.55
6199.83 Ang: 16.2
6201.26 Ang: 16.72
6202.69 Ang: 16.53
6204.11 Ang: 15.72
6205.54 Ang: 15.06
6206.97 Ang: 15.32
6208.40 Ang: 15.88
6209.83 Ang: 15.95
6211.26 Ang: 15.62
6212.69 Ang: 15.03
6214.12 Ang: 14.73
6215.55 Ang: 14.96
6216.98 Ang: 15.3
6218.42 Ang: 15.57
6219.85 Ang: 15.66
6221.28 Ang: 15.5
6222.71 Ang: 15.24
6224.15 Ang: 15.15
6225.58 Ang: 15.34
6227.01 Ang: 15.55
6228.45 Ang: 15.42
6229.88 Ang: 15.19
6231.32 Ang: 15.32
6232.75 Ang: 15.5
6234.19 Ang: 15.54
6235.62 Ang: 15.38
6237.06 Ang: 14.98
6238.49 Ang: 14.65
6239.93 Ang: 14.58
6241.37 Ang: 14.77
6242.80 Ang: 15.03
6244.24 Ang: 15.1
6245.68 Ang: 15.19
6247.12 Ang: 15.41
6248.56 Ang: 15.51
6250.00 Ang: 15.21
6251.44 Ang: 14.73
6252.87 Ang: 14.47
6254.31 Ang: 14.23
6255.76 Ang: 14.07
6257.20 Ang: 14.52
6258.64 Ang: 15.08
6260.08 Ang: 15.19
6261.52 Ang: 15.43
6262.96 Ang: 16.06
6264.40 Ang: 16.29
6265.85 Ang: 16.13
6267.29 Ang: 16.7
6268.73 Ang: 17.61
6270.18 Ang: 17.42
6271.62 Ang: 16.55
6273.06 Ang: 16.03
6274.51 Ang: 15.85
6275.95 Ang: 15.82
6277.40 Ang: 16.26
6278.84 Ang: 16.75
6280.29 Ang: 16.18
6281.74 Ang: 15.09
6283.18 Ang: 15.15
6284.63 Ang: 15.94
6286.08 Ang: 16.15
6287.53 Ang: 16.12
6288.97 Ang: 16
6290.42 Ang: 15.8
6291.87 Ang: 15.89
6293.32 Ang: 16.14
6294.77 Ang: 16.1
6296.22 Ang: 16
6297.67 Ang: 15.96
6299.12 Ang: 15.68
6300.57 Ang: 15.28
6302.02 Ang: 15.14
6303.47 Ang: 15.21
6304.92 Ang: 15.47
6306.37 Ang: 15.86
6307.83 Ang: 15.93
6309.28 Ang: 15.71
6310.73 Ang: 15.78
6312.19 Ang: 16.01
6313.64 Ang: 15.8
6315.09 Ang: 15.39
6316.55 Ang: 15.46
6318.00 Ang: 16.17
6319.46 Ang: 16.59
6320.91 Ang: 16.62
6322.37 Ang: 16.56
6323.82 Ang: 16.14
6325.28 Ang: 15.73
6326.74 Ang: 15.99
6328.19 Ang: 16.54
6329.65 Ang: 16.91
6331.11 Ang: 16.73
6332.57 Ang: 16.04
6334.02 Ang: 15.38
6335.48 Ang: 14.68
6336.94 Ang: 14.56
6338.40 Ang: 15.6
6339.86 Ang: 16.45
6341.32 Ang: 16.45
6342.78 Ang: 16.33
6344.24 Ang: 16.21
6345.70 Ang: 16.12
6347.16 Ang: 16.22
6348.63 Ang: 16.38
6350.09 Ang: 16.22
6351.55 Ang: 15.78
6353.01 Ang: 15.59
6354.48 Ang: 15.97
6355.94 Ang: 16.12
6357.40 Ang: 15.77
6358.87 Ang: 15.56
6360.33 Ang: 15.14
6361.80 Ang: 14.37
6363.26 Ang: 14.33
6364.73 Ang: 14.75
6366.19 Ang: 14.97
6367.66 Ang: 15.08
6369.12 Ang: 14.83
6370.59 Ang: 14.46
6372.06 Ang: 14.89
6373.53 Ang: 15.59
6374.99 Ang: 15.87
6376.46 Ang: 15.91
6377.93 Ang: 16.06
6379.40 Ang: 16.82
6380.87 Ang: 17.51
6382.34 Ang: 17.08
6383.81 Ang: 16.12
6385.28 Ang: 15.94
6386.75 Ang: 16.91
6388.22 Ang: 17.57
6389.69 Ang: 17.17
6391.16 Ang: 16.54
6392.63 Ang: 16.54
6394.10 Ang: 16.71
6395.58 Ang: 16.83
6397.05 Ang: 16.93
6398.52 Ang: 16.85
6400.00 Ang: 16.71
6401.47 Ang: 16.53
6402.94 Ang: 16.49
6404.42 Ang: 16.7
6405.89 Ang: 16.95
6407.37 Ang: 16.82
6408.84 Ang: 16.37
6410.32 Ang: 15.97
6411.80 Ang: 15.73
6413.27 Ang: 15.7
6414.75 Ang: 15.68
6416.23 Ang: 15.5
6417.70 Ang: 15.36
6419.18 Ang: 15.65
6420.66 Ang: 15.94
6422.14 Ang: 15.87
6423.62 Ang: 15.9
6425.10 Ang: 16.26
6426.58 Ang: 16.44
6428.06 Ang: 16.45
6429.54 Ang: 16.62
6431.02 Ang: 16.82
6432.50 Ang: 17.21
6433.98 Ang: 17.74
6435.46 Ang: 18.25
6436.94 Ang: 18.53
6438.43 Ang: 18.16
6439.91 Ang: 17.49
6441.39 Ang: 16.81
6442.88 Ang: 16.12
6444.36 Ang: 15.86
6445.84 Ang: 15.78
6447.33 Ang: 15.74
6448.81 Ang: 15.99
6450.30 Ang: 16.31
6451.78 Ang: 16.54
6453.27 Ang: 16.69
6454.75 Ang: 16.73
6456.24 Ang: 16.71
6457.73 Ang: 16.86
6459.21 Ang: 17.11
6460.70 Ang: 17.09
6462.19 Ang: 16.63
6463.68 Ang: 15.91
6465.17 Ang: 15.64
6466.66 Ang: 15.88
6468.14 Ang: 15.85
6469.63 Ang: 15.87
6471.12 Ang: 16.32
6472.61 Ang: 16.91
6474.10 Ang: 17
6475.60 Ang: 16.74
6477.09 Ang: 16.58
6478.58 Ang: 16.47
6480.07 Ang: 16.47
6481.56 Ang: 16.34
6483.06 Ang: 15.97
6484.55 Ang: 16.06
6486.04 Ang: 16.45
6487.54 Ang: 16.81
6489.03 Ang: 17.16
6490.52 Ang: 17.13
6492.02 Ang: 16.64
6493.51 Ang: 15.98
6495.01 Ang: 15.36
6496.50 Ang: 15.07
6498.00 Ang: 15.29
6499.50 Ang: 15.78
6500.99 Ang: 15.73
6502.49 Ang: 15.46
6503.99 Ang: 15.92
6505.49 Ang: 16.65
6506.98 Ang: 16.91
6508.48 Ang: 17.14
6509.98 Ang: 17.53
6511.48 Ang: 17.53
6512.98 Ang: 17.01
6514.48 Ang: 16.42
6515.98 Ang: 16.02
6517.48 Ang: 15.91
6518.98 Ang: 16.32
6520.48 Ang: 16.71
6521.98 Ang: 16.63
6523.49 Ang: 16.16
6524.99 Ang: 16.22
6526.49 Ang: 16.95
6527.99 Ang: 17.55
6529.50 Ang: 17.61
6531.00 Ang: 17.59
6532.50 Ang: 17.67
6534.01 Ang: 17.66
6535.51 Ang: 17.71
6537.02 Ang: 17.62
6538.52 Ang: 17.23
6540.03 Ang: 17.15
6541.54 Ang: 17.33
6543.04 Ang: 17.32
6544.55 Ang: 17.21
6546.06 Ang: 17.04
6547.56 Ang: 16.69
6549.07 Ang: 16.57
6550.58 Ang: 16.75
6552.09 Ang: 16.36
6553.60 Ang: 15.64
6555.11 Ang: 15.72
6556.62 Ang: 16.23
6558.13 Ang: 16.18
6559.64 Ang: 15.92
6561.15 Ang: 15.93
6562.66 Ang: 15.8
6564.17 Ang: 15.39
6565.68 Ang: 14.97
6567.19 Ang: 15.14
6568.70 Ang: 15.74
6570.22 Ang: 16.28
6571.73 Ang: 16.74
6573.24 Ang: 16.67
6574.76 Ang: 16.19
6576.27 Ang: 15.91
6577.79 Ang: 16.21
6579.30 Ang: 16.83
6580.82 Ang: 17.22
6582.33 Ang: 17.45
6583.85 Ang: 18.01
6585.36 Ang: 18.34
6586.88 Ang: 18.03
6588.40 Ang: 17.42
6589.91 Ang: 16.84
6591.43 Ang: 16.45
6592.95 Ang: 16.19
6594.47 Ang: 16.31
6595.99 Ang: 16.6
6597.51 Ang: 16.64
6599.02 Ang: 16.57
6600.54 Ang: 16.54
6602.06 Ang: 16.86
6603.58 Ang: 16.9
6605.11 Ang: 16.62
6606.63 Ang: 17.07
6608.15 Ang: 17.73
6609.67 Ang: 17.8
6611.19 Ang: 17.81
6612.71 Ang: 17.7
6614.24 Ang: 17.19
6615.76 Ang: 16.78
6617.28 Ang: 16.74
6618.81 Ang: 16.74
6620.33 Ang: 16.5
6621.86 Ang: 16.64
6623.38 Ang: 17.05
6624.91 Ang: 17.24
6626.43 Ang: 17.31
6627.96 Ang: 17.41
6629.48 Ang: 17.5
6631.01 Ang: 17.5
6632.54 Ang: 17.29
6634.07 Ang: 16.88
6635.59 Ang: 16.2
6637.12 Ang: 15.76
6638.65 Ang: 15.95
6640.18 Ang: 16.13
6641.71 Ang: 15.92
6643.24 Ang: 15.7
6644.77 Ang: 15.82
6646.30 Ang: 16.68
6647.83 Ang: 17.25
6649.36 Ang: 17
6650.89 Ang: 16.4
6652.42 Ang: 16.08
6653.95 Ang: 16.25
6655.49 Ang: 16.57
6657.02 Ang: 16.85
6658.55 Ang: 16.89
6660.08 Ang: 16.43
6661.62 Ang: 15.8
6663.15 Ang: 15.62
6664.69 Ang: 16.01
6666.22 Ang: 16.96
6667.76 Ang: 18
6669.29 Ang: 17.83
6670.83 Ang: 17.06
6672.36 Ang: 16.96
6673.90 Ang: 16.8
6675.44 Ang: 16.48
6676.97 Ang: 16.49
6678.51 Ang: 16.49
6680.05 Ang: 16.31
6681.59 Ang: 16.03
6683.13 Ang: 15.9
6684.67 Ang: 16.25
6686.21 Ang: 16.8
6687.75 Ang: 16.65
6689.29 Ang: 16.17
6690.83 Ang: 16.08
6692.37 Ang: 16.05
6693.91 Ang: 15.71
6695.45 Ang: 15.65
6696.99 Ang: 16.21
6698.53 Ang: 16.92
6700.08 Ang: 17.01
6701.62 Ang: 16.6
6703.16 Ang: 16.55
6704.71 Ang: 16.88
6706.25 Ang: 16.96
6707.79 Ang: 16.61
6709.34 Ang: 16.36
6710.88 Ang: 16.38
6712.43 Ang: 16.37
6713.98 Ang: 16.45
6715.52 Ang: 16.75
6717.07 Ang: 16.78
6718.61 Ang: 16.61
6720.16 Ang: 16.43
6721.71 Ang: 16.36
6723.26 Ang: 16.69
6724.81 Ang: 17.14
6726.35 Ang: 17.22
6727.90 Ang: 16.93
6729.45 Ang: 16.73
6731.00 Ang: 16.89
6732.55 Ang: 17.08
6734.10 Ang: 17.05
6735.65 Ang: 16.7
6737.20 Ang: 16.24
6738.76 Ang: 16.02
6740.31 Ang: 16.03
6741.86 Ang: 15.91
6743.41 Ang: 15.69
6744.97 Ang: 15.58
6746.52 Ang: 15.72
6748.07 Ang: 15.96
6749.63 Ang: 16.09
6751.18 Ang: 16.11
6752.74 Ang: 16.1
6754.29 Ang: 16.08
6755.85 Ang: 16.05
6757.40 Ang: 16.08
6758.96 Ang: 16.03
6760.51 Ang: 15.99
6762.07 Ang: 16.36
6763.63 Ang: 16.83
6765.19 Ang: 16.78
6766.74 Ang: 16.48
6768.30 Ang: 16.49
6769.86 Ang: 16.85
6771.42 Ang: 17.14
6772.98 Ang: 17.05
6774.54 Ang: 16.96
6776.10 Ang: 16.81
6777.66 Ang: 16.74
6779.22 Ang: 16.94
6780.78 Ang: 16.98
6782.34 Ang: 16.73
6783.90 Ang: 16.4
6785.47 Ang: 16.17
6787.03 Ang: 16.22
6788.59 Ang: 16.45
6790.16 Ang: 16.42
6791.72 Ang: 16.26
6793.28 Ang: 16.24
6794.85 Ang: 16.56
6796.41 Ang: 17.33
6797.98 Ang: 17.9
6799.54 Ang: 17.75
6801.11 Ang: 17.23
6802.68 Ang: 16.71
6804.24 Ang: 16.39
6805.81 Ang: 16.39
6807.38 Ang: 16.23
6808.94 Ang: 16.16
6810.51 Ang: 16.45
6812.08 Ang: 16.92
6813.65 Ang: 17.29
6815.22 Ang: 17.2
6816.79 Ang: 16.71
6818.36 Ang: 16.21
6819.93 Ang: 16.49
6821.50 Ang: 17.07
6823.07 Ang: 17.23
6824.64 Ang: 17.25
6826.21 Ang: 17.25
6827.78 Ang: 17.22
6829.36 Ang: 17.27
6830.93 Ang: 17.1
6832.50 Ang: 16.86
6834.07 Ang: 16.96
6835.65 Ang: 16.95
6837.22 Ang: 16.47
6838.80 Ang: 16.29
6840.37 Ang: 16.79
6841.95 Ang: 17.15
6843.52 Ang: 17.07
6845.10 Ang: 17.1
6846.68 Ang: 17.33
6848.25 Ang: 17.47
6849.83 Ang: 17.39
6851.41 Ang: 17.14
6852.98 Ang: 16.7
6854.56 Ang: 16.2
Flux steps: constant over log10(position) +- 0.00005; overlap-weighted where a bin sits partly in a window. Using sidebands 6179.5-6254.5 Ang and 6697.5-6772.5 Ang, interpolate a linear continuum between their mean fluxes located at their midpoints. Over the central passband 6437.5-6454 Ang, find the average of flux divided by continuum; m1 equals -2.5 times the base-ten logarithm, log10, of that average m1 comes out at -0.04 mag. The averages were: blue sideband 15.5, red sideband 16.5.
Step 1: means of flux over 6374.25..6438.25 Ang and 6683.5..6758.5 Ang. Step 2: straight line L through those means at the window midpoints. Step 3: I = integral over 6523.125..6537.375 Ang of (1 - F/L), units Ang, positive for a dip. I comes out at -0.7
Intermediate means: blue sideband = 16.6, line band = 17.3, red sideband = 16.4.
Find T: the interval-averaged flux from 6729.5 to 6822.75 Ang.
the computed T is 16.5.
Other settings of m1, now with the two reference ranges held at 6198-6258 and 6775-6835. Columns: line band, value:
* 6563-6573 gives 0.03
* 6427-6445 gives -0.09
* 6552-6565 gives 0.02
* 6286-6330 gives -0.03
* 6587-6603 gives -0.03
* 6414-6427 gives 0.00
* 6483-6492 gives -0.05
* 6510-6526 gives -0.03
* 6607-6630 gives -0.06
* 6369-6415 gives -0.04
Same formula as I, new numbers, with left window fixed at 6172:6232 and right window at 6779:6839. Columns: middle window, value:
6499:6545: -1.5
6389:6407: -0.7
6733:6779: 1.0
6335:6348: 0.1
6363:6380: 0.8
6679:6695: 0.4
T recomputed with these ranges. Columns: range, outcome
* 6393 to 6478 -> 16.5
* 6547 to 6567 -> 16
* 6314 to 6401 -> 16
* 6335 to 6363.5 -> 15.7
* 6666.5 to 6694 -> 16.6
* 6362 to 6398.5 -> 16.1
